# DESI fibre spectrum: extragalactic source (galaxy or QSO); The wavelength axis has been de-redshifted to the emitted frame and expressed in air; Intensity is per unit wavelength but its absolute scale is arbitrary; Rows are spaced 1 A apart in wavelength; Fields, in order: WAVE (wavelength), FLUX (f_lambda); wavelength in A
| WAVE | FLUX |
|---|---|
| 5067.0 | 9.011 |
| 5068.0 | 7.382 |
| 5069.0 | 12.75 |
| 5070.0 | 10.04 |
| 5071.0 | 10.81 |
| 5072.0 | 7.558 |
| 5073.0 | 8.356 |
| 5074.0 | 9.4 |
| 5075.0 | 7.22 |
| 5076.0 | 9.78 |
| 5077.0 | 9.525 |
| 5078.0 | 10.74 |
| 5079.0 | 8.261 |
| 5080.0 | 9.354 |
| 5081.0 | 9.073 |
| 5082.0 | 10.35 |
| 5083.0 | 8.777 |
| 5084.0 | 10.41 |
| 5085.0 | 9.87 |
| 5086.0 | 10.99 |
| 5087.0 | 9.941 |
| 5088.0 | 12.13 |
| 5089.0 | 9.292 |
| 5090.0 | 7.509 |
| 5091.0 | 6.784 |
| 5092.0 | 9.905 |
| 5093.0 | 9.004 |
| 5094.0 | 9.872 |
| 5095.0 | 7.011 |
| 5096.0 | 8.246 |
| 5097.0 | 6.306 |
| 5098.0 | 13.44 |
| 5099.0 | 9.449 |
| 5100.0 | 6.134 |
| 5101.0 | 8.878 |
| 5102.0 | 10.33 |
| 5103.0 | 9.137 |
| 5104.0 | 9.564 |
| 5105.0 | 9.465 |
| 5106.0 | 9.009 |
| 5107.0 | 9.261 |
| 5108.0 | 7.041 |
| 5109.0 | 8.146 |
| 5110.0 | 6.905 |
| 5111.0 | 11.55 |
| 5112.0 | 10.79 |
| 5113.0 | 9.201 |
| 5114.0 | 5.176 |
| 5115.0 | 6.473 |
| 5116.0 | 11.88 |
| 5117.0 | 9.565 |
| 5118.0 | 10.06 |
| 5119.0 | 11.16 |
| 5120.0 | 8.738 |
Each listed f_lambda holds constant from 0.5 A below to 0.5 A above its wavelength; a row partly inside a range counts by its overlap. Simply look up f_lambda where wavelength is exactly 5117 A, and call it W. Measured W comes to 9.565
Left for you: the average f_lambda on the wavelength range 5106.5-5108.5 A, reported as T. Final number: 8.15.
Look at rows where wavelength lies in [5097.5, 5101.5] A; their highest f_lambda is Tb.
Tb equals 13.44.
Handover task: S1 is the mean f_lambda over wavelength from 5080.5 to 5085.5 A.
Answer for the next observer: 9.7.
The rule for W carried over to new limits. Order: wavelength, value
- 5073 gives 8.356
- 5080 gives 9.354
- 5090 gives 7.509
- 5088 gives 12.13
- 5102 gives 10.33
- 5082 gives 10.35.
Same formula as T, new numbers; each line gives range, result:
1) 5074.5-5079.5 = 9.11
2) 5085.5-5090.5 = 9.97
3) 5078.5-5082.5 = 9.26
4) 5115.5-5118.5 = 10.5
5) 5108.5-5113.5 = 9.32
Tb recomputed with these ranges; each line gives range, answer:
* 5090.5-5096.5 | 9.905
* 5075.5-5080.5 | 10.74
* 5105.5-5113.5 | 11.55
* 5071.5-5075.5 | 9.4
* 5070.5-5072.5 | 10.81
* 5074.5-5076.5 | 9.78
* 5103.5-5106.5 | 9.564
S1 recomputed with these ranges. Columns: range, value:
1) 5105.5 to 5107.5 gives 9.13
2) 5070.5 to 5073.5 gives 8.91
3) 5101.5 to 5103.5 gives 9.73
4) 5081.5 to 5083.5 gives 9.56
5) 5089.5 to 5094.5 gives 8.61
